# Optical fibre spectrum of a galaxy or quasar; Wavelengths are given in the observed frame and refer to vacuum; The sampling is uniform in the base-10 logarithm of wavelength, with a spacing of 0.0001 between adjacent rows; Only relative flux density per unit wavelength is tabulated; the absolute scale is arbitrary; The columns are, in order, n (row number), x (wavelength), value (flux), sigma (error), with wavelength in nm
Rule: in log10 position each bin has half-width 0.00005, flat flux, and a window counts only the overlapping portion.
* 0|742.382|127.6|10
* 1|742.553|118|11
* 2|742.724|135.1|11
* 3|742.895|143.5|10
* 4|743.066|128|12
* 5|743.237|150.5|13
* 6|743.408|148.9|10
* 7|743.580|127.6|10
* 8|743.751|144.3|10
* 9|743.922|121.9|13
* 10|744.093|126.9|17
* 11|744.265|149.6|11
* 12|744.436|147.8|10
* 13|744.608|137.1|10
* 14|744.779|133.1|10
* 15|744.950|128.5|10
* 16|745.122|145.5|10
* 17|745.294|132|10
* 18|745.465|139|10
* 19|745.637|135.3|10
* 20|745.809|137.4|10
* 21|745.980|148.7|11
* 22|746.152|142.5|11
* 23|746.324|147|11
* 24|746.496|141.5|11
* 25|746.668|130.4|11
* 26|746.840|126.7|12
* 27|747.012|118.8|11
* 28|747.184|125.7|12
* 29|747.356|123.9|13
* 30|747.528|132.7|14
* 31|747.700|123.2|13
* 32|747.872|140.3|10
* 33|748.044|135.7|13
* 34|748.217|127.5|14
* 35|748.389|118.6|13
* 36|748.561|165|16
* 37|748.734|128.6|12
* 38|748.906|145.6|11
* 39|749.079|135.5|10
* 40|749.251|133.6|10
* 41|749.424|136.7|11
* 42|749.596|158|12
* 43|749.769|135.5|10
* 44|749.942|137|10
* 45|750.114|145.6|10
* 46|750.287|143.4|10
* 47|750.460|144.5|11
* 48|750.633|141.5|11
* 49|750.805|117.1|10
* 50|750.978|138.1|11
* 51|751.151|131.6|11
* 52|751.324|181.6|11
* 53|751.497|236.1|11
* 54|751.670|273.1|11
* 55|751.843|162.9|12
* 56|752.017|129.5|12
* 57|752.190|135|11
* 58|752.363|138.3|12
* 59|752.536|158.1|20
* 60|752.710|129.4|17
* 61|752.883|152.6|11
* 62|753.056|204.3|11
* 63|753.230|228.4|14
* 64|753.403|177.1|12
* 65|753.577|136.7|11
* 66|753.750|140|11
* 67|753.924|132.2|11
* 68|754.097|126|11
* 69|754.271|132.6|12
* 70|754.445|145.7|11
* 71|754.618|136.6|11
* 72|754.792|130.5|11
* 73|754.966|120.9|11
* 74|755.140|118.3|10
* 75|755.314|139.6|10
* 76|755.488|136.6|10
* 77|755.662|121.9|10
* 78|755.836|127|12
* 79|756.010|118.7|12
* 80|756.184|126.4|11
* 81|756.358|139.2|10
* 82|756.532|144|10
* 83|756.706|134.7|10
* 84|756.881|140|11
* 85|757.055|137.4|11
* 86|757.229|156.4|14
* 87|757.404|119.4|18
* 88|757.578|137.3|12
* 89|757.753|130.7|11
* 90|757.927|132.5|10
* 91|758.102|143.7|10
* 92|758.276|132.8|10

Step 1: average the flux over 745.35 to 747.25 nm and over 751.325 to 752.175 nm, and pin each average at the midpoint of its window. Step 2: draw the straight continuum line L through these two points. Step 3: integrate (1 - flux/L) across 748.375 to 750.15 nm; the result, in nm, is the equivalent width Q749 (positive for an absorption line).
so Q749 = 0.28 nm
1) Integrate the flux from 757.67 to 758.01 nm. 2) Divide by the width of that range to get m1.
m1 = 132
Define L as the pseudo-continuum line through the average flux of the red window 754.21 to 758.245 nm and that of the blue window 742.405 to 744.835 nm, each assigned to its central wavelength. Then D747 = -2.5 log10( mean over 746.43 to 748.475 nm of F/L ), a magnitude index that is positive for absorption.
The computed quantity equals 0.06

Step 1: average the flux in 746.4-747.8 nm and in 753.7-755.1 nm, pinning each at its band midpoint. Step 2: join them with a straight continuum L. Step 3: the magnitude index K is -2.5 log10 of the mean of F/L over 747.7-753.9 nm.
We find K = -0.167 mag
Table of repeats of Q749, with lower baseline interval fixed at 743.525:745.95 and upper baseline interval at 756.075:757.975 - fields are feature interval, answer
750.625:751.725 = -0.30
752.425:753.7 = -0.30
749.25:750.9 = -0.04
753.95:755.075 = 0.04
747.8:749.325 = 0.00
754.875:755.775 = 0.06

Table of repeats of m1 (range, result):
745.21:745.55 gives 136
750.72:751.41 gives 142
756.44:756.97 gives 140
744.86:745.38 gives 135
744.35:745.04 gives 137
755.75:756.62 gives 131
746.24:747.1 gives 133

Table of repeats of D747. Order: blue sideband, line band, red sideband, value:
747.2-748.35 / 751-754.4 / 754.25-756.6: -0.24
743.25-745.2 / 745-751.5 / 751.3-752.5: 0.15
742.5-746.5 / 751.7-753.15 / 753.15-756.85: -0.13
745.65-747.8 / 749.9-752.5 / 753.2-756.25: -0.16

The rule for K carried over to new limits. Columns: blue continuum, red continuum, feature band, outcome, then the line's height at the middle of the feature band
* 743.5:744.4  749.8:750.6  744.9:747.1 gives 0.006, 137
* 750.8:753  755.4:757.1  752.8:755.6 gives 0.000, 147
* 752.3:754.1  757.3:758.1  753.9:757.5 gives 0.084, 144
